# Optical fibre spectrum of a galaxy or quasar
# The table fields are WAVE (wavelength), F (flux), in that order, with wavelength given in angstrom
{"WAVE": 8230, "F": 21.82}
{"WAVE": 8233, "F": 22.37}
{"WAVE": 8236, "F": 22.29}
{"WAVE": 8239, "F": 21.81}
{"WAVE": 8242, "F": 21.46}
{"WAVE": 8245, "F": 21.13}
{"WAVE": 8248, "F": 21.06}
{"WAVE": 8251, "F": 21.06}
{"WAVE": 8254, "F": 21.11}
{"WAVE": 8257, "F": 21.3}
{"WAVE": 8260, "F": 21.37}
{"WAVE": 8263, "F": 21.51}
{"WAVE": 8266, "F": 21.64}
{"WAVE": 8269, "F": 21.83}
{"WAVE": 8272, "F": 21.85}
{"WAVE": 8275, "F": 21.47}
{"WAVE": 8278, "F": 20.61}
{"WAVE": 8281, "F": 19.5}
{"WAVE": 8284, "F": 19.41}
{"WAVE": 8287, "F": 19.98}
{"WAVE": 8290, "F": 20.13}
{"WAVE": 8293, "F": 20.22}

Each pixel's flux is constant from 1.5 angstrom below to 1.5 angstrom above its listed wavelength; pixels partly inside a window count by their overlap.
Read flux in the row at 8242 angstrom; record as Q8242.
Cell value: 21.46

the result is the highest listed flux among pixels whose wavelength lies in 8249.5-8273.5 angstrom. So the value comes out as 21.85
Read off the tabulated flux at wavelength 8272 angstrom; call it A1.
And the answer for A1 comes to 21.85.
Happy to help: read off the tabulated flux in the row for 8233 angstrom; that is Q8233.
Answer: 22.37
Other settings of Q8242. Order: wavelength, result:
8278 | 20.61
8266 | 21.64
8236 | 22.29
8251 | 21.06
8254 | 21.11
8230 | 21.82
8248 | 21.06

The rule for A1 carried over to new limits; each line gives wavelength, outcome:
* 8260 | 21.37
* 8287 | 19.98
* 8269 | 21.83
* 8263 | 21.51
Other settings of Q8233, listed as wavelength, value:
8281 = 19.5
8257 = 21.3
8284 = 19.41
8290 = 20.13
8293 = 20.22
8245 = 21.13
